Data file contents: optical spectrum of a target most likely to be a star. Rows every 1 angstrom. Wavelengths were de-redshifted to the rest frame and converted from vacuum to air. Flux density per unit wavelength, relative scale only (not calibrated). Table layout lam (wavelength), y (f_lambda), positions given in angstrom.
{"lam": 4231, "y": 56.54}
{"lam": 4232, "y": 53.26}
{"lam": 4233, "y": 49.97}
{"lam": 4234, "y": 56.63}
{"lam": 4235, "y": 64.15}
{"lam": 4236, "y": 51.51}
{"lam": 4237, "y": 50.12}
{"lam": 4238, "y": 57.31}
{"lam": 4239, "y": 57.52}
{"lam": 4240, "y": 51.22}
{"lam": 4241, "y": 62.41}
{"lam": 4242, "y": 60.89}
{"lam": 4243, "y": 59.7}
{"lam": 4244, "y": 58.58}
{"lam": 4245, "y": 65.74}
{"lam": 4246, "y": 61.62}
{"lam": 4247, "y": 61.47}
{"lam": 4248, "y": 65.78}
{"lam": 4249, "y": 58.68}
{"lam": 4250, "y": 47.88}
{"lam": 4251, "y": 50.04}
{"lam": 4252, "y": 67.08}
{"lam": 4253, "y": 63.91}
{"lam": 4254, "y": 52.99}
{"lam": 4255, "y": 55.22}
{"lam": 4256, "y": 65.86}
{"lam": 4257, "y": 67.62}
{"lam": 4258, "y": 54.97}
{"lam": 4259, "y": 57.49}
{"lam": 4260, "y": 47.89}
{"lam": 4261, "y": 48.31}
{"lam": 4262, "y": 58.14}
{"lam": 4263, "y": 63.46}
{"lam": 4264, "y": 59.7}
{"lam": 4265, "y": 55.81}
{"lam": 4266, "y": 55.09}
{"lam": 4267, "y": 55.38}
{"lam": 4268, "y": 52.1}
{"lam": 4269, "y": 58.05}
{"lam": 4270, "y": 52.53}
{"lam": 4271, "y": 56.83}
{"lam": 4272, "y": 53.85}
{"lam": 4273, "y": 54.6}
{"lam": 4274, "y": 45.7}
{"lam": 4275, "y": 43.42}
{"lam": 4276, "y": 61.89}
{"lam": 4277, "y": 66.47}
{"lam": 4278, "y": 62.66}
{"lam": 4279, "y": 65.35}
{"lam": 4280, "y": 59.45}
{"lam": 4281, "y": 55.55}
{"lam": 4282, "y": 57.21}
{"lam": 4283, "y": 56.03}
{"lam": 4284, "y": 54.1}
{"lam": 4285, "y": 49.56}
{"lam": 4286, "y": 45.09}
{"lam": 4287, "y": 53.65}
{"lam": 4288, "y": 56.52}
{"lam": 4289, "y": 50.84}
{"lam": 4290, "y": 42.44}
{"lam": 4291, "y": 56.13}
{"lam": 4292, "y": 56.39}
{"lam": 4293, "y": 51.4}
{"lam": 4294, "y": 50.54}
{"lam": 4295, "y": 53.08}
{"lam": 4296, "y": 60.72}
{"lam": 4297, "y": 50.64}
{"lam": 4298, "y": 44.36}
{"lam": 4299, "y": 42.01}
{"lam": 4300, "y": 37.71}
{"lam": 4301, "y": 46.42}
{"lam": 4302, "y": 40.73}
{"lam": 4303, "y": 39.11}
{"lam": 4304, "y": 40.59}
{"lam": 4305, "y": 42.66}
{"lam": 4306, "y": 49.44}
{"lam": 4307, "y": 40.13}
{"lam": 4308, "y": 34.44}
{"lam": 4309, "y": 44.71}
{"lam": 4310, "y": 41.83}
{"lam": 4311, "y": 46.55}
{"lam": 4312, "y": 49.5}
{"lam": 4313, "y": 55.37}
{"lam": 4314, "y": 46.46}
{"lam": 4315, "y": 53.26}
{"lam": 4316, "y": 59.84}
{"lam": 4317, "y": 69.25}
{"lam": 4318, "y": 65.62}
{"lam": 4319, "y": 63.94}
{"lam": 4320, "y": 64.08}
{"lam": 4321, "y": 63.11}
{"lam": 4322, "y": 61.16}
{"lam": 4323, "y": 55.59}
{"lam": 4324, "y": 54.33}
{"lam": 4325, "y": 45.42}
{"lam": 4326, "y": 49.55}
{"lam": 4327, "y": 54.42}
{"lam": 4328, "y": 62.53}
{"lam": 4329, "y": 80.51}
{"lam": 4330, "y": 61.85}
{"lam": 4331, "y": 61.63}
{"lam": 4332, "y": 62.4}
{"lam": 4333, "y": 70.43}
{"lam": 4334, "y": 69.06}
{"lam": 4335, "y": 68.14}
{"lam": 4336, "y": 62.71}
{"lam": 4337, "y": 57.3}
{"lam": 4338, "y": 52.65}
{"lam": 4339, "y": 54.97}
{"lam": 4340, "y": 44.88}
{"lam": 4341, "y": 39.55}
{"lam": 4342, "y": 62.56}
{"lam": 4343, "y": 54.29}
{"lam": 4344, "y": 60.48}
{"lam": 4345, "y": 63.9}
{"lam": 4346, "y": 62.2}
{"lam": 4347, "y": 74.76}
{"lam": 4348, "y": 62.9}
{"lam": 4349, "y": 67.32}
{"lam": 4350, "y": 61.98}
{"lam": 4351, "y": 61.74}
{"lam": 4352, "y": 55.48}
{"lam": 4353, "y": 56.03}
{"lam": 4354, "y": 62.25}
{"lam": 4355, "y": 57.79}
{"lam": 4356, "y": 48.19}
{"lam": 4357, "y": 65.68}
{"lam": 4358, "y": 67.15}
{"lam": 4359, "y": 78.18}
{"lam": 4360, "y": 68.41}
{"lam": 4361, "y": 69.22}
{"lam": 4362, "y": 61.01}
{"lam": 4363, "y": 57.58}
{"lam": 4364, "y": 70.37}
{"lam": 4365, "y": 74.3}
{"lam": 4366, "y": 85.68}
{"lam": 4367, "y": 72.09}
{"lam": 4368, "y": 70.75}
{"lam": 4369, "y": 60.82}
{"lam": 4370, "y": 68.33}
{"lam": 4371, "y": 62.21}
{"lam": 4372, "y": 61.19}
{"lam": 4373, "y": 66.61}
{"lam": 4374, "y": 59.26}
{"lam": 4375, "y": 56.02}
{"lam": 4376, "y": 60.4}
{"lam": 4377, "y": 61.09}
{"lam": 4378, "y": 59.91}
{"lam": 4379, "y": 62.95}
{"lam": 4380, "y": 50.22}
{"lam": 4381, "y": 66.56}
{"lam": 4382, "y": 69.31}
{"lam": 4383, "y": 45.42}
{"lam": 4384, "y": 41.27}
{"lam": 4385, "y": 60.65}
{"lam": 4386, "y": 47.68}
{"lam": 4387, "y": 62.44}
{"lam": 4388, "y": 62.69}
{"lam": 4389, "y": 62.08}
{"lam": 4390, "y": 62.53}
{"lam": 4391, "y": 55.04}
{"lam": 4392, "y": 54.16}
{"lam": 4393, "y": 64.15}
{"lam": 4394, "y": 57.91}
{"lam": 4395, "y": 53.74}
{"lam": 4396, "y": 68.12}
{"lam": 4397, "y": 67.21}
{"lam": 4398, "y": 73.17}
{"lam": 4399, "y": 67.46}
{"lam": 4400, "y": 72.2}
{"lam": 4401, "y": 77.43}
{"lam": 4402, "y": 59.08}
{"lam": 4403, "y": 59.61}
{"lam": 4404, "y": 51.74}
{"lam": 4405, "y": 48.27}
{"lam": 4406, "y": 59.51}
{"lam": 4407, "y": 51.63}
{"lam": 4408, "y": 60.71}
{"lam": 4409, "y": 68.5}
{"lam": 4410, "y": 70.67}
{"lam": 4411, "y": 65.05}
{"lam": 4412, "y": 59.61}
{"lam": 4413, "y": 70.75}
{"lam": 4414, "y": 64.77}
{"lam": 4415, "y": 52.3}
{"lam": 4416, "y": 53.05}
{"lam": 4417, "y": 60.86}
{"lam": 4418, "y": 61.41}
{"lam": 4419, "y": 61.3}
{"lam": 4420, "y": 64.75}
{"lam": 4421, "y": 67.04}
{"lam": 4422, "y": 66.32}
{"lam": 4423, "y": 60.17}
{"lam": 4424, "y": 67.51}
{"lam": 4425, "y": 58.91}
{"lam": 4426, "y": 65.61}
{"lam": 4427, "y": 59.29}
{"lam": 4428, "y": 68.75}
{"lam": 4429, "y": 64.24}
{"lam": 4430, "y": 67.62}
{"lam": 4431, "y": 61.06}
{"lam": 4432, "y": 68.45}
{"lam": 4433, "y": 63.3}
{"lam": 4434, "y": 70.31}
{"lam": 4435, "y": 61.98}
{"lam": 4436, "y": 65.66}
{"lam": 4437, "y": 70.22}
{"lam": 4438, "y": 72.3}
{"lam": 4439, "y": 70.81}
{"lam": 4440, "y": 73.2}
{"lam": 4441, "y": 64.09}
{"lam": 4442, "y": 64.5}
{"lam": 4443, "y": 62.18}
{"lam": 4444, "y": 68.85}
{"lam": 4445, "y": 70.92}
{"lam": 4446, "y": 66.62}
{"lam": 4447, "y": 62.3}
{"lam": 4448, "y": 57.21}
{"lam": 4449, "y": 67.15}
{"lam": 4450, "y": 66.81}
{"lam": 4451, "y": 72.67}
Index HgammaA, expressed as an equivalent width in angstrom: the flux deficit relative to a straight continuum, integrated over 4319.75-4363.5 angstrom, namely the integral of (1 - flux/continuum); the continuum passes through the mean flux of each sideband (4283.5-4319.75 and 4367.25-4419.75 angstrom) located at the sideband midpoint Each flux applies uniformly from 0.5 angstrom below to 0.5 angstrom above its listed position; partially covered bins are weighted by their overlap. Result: -4.9 angstrom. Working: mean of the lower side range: 49.7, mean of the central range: 60.8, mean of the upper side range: 61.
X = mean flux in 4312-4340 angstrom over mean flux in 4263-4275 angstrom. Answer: 1.1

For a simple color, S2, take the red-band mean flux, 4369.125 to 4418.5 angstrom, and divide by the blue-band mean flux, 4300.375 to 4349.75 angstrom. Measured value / 1.1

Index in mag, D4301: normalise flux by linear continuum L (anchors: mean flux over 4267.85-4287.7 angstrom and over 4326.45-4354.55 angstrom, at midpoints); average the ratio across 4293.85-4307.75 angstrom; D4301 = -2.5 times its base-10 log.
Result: 0.26 mag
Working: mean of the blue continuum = 55.3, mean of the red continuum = 61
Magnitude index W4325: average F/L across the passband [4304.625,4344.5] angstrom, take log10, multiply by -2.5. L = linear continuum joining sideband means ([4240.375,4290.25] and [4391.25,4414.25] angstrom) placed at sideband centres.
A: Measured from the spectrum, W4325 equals 0.06 mag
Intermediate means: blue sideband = 56.8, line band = 56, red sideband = 62.7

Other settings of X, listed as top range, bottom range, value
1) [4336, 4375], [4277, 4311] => 1.26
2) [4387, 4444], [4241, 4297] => 1.13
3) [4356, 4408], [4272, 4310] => 1.24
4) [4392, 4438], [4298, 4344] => 1.18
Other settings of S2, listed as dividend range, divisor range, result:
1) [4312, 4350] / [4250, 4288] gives 1.07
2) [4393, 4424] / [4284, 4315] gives 1.32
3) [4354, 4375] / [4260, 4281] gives 1.17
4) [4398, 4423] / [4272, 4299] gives 1.16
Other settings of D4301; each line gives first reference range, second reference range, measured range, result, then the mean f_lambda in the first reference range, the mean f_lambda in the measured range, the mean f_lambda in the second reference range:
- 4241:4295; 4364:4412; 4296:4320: 0.20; 56.4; 48.6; 62.1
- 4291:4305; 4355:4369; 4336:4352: 0.06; 47.4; 58.8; 67.7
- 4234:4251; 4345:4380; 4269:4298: 0.11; 58.1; 54.3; 64.2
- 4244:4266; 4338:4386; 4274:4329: 0.14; 58.5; 52.5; 61.5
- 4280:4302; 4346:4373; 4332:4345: 0.04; 50.9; 58.5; 65.4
